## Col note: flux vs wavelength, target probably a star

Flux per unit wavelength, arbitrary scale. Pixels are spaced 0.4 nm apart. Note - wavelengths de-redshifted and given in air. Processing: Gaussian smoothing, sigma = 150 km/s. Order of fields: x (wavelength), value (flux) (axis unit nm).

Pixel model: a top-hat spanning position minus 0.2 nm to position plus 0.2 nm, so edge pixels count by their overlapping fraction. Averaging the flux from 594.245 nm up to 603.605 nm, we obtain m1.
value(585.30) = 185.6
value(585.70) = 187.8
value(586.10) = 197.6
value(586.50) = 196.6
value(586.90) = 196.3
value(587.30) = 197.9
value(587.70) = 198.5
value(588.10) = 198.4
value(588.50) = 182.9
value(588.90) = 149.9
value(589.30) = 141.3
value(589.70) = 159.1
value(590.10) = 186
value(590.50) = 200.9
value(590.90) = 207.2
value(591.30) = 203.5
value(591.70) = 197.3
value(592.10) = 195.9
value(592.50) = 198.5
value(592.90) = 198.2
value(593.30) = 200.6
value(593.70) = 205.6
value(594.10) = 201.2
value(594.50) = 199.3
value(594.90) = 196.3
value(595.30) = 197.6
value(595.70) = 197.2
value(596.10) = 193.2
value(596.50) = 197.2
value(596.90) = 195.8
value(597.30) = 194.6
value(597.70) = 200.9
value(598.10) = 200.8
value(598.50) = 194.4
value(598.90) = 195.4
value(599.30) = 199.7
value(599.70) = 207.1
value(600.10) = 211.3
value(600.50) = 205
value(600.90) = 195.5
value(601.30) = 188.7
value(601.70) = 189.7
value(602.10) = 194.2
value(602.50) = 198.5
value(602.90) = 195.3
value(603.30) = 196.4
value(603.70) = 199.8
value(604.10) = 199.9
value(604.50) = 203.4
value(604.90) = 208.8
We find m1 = 198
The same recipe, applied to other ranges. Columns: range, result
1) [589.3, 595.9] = 195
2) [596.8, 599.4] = 197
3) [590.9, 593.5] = 200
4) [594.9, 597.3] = 196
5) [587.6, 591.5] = 182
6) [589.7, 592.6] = 196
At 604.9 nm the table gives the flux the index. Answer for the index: 208.8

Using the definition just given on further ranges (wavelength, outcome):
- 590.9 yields 207.2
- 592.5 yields 198.5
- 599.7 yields 207.1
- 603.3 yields 196.4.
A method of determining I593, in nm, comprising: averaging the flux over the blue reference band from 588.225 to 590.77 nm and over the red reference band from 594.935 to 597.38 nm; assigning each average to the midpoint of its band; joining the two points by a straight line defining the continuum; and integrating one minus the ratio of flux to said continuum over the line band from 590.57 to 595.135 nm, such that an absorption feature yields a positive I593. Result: -0.408 nm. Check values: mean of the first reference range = 172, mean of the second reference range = 196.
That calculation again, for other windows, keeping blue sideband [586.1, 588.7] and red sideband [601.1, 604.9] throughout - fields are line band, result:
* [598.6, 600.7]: -0.072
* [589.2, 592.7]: 0.118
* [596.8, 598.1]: -0.010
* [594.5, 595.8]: -0.009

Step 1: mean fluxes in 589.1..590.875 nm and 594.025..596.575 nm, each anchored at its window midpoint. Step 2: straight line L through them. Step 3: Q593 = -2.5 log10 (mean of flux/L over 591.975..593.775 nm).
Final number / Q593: -0.07 mag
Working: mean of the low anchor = 175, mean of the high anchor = 197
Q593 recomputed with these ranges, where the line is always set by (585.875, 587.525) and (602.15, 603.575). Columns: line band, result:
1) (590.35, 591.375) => -0.04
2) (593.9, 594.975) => -0.01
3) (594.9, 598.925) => 0.00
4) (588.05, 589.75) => 0.20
